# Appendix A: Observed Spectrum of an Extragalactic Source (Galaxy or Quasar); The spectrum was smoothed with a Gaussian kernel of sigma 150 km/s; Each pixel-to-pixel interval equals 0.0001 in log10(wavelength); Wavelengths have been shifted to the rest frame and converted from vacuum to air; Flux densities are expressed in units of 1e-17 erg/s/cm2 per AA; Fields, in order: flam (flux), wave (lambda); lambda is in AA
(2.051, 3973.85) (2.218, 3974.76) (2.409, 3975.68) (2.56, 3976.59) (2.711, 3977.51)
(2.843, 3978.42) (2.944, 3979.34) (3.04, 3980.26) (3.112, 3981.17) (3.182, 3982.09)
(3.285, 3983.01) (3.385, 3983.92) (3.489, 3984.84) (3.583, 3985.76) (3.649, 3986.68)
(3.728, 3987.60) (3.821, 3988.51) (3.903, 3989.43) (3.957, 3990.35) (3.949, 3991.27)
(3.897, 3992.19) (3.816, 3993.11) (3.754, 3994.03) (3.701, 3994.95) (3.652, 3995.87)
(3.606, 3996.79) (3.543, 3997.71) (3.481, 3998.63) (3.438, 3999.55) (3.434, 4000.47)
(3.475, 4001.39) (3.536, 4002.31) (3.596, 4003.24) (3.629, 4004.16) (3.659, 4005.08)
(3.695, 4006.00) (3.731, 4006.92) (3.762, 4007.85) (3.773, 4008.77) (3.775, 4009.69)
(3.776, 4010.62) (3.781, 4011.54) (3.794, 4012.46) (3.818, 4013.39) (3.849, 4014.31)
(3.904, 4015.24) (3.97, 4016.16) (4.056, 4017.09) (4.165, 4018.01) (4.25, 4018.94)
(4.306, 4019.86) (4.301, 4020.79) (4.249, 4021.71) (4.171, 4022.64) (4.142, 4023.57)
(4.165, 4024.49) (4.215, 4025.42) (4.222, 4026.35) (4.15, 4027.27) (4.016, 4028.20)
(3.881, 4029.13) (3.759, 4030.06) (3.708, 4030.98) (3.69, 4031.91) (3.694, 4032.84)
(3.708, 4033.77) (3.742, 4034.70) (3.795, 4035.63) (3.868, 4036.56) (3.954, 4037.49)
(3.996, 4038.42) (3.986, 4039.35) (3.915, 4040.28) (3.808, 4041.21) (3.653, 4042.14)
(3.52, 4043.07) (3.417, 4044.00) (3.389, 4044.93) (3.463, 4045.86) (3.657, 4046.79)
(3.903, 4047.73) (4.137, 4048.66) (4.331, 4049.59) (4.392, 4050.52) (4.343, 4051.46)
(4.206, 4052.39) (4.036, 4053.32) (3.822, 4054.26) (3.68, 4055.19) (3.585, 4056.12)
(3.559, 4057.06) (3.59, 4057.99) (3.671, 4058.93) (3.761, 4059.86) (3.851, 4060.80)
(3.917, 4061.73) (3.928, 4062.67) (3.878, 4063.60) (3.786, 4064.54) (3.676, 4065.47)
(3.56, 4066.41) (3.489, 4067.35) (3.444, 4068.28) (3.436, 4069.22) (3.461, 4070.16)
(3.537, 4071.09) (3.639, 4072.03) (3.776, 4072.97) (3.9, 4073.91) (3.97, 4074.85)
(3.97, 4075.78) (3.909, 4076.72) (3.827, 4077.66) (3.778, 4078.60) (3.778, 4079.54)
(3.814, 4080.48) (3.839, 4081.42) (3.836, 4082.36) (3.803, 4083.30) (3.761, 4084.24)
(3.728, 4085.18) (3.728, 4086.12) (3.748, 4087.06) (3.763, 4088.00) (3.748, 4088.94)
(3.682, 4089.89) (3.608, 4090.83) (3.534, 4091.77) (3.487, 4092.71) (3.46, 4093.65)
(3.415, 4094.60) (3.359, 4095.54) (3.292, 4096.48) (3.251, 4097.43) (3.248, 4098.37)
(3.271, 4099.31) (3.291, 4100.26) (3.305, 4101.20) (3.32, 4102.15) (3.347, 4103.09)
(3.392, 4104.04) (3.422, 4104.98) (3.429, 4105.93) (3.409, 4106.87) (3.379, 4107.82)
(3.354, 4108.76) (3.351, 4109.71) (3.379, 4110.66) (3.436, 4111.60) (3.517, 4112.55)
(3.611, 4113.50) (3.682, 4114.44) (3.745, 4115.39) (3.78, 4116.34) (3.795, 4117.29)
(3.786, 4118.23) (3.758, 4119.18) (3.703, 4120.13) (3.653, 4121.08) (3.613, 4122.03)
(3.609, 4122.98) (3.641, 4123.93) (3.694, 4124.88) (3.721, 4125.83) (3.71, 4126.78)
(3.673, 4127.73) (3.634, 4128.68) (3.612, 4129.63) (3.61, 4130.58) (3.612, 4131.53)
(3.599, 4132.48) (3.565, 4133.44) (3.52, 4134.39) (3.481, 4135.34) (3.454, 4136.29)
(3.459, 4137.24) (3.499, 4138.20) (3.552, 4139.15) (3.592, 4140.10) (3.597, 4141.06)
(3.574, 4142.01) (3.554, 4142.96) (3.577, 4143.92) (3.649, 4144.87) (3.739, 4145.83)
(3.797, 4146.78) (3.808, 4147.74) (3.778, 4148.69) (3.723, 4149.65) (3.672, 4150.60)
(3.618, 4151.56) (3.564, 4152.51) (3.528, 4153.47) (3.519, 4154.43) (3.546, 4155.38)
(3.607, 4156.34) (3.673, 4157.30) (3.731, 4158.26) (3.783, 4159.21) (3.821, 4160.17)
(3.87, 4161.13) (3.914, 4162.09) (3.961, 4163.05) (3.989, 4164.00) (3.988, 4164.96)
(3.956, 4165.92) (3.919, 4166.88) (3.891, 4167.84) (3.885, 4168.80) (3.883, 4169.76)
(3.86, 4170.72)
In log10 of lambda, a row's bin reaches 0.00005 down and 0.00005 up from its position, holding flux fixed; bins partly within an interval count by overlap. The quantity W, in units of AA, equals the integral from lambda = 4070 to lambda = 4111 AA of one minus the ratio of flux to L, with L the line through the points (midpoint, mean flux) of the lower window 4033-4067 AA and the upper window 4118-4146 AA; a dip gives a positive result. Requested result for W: 1.5 AA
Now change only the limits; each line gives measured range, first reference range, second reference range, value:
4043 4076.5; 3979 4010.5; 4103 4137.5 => -1.8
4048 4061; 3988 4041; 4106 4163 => -0.5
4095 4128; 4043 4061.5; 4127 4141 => 1.1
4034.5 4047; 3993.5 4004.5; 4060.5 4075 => -0.3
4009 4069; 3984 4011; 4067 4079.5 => -2.9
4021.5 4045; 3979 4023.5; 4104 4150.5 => -1.2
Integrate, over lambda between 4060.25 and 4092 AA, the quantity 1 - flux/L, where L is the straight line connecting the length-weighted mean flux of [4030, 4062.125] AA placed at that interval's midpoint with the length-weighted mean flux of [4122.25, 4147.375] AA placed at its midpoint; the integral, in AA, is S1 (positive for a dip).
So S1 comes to 0.0 AA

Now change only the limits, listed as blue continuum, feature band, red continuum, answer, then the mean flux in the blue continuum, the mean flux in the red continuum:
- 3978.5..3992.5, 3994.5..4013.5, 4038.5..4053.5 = -0.13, 3.5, 3.89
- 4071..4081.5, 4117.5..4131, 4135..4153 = 0.00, 3.82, 3.62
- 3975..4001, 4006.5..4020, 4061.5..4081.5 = -1.51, 3.41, 3.74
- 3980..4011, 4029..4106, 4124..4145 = -2.08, 3.62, 3.59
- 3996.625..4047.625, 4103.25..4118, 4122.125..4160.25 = 0.65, 3.82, 3.63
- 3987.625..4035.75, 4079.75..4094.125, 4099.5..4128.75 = -0.30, 3.84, 3.55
